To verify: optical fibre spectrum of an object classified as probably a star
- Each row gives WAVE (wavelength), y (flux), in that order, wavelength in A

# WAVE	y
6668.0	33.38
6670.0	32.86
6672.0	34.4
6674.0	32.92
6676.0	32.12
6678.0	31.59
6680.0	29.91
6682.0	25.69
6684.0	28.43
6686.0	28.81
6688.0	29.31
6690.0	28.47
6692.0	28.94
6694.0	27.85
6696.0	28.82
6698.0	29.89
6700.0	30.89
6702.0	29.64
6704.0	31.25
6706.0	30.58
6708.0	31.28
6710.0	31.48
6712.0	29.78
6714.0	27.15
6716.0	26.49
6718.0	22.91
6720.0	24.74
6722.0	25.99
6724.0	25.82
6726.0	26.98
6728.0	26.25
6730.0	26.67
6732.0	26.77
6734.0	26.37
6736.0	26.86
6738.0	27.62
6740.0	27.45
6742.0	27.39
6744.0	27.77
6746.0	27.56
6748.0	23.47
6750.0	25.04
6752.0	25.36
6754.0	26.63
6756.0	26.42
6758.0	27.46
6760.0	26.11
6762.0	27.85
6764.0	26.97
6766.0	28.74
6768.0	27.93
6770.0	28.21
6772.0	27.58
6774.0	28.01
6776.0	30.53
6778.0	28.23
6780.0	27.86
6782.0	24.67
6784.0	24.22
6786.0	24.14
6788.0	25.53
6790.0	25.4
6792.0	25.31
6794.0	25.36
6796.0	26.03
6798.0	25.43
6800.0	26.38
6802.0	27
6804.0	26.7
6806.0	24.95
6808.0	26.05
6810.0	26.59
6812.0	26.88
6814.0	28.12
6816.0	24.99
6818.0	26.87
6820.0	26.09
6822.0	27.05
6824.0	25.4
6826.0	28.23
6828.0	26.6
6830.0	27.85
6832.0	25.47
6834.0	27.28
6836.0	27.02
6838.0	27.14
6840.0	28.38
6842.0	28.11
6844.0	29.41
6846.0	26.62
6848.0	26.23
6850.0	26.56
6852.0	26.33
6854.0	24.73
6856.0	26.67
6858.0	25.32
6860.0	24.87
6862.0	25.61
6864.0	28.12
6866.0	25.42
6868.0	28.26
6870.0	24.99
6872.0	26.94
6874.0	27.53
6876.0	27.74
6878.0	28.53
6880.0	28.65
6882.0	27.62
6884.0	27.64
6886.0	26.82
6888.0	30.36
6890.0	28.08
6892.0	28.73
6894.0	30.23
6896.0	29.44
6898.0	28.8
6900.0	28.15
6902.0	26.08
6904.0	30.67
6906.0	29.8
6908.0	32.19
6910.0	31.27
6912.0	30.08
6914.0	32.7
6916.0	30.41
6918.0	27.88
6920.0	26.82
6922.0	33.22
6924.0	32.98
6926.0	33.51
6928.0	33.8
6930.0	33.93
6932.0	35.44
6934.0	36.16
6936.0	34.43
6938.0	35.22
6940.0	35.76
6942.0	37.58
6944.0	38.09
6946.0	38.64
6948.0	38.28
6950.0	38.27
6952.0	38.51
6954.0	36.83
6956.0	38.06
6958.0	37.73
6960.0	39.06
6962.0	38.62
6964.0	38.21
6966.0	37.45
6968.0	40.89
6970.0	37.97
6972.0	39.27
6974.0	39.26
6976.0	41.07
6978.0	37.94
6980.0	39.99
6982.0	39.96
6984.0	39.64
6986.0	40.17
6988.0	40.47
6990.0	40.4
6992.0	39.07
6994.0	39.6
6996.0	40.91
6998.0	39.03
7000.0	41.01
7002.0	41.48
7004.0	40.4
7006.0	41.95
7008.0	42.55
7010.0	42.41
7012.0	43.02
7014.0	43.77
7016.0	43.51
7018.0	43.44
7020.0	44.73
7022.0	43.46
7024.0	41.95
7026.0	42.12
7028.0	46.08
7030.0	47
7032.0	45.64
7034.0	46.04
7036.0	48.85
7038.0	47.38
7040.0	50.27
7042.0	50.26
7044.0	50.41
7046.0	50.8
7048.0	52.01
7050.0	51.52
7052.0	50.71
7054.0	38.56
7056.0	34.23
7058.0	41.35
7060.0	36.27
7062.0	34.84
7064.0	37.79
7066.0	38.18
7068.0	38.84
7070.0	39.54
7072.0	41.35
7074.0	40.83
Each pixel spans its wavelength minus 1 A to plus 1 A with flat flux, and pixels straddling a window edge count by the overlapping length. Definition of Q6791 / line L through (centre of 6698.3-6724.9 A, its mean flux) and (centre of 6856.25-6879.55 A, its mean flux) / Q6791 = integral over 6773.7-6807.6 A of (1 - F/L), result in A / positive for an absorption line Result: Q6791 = 1.66 A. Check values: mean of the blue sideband 28.4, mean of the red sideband 26.7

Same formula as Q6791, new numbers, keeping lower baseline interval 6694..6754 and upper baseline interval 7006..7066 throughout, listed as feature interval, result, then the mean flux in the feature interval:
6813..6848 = 6.5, 27.1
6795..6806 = 1.9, 26.2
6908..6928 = 3.6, 31.2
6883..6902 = 4.2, 28.6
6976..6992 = 0.7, 39.8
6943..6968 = 1.1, 38.3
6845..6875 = 7.4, 26.3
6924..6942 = 1.8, 34.8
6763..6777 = 0.8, 28.3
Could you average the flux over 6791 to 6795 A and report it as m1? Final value 25.3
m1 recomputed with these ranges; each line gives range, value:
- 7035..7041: 48.8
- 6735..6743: 27.3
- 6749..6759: 26.2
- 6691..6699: 28.9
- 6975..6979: 39.5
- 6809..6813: 26.7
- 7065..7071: 38.9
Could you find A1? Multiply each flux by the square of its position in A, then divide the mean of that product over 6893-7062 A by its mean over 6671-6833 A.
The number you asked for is 1.5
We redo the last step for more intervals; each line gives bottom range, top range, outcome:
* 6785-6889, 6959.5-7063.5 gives 1.67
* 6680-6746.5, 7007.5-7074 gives 1.73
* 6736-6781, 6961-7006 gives 1.56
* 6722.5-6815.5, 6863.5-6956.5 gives 1.23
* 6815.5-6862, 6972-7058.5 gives 1.71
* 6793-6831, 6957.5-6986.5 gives 1.55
